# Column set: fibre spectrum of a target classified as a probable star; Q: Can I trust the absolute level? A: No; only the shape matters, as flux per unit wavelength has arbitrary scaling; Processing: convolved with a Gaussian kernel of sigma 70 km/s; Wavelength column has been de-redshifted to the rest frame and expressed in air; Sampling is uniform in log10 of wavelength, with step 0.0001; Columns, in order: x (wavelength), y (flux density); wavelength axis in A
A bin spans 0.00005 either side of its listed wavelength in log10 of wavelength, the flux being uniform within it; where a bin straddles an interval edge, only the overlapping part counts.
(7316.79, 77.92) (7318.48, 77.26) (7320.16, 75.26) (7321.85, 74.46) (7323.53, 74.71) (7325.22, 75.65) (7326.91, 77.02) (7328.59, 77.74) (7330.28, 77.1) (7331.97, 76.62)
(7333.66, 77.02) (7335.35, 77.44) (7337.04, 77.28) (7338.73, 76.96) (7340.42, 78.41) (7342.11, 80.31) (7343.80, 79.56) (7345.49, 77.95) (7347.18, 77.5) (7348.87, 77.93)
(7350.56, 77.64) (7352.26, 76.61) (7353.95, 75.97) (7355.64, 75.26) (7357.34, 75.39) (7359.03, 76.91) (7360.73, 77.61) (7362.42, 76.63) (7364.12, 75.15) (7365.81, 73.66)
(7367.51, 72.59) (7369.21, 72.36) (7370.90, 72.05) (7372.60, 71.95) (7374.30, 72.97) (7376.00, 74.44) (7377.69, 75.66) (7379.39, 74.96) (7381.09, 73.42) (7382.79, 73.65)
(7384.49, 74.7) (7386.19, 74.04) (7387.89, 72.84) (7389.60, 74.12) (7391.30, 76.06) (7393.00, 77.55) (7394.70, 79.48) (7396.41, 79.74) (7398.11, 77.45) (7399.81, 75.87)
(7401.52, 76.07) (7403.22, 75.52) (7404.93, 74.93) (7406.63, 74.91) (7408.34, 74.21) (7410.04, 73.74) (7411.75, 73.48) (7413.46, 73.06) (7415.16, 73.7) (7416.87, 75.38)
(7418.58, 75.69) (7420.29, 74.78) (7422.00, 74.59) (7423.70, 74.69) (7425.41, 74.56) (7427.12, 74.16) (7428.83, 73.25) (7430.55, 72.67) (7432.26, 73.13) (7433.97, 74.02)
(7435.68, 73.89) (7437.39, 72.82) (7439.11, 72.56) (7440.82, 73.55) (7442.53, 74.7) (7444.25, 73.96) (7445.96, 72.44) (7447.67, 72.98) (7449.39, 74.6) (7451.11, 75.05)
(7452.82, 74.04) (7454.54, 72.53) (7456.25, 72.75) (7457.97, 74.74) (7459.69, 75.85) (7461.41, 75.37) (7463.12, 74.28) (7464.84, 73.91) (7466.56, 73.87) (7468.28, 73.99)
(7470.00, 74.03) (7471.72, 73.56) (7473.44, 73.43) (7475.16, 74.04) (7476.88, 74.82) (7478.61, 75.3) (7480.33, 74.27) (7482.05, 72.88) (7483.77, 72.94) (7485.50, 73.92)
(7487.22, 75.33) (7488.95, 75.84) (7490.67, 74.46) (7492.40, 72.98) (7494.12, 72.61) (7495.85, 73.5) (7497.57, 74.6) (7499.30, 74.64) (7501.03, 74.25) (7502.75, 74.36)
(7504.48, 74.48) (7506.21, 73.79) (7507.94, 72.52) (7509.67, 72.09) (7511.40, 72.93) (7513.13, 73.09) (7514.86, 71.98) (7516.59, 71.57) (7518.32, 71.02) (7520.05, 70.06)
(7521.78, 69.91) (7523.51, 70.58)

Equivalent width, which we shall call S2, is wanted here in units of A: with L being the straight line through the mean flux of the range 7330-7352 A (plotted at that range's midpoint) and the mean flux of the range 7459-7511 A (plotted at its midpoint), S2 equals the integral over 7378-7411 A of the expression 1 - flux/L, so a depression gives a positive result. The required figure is 0.4 A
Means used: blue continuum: 77.8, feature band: 75.4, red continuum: 74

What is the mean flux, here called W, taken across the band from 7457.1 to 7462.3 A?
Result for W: 75.3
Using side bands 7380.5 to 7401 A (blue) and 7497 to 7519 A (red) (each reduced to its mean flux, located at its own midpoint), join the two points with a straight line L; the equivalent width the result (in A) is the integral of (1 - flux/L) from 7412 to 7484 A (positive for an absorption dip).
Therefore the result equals 0.5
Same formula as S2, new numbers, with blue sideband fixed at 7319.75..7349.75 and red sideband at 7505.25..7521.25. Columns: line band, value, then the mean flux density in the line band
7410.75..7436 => 0.2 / 74.1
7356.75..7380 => 0.5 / 74.5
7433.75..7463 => 0.0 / 73.9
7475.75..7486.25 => -0.1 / 74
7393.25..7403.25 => -0.3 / 77.5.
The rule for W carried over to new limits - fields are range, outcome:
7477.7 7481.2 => 74.7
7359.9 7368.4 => 75.1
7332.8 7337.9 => 77.2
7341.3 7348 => 78.9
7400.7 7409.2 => 75.2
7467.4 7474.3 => 73.8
